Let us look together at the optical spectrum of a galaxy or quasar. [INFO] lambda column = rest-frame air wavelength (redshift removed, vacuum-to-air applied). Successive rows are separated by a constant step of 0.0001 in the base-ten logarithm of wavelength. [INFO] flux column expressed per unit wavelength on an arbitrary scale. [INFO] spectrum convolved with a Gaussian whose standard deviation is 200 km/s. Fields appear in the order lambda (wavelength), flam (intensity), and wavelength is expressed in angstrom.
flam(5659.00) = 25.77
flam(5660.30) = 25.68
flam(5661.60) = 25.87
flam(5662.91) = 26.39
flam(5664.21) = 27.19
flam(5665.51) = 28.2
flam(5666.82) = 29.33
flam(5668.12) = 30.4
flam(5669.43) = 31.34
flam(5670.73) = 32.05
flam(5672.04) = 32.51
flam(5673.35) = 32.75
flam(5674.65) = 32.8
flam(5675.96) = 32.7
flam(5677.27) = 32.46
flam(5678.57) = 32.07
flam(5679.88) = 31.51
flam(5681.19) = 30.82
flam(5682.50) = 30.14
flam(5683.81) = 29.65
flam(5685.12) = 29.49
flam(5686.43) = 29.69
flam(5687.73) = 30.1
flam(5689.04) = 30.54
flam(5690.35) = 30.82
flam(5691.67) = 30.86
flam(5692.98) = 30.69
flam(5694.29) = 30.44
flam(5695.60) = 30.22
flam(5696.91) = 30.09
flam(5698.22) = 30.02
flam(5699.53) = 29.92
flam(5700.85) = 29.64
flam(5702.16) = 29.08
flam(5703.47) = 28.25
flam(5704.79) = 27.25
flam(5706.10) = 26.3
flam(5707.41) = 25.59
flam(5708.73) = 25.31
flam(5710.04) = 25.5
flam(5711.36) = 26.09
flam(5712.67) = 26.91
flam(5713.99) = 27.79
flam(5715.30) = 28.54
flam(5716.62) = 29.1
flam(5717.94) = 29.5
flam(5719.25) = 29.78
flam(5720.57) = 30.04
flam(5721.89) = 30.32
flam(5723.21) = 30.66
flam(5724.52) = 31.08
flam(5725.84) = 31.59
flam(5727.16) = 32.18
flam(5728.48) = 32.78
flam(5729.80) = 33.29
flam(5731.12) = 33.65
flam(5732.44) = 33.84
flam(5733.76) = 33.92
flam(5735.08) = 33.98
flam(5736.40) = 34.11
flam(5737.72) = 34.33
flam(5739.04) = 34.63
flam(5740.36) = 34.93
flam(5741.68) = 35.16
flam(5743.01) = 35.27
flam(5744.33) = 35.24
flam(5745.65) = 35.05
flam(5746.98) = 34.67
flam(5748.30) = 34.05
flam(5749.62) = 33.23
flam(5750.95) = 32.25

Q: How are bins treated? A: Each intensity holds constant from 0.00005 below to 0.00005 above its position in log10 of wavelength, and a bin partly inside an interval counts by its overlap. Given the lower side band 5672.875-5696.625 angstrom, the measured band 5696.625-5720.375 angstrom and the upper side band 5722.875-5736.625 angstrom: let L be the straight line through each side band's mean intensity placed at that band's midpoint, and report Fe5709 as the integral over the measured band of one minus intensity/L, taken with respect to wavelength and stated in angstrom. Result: 2.9 angstrom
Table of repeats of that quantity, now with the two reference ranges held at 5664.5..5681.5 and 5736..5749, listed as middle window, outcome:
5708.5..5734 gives 2.8 angstrom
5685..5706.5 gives 1.9 angstrom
